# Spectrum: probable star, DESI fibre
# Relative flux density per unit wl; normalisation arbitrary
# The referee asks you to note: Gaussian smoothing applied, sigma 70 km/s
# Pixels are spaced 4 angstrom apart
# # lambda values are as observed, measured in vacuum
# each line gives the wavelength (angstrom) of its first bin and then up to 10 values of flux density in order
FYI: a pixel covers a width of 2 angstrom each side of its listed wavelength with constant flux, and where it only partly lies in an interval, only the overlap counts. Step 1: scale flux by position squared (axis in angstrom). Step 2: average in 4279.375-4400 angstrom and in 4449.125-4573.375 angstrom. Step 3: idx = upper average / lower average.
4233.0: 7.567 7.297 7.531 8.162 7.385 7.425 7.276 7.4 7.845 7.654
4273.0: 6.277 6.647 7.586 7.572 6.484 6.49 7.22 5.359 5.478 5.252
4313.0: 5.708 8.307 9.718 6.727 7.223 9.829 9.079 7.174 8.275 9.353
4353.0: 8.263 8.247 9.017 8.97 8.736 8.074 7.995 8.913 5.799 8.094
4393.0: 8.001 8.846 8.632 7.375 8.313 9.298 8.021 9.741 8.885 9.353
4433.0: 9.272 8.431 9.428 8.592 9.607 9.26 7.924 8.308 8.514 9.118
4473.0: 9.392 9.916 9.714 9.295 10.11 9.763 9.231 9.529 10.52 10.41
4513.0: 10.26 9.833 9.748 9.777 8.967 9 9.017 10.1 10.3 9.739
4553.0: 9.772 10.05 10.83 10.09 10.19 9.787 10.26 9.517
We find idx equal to 1.3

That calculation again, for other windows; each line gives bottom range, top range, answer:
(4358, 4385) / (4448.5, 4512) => 1.18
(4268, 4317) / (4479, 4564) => 1.67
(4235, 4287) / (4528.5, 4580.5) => 1.53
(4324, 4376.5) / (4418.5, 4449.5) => 1.13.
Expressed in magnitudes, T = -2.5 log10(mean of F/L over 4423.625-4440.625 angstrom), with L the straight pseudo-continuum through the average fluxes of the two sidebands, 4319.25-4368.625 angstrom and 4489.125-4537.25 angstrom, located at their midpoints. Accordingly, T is 0.012 mag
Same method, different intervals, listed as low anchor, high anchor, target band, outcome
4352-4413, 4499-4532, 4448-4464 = 0.05 mag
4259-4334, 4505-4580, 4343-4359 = -0.11 mag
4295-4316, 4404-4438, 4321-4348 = -0.23 mag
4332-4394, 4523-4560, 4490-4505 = -0.04 mag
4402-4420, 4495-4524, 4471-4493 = -0.02 mag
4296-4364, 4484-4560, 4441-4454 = -0.03 mag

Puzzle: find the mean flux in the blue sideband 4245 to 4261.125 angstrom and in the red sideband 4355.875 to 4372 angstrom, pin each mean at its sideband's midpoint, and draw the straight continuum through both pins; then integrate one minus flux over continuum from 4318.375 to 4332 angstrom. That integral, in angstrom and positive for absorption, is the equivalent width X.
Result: 0.38 angstrom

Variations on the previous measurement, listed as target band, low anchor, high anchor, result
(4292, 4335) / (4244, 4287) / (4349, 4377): 5.0 angstrom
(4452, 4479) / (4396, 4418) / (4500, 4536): 0.7 angstrom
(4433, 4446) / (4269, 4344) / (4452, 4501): -0.2 angstrom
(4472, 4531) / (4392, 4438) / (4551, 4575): -1.5 angstrom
